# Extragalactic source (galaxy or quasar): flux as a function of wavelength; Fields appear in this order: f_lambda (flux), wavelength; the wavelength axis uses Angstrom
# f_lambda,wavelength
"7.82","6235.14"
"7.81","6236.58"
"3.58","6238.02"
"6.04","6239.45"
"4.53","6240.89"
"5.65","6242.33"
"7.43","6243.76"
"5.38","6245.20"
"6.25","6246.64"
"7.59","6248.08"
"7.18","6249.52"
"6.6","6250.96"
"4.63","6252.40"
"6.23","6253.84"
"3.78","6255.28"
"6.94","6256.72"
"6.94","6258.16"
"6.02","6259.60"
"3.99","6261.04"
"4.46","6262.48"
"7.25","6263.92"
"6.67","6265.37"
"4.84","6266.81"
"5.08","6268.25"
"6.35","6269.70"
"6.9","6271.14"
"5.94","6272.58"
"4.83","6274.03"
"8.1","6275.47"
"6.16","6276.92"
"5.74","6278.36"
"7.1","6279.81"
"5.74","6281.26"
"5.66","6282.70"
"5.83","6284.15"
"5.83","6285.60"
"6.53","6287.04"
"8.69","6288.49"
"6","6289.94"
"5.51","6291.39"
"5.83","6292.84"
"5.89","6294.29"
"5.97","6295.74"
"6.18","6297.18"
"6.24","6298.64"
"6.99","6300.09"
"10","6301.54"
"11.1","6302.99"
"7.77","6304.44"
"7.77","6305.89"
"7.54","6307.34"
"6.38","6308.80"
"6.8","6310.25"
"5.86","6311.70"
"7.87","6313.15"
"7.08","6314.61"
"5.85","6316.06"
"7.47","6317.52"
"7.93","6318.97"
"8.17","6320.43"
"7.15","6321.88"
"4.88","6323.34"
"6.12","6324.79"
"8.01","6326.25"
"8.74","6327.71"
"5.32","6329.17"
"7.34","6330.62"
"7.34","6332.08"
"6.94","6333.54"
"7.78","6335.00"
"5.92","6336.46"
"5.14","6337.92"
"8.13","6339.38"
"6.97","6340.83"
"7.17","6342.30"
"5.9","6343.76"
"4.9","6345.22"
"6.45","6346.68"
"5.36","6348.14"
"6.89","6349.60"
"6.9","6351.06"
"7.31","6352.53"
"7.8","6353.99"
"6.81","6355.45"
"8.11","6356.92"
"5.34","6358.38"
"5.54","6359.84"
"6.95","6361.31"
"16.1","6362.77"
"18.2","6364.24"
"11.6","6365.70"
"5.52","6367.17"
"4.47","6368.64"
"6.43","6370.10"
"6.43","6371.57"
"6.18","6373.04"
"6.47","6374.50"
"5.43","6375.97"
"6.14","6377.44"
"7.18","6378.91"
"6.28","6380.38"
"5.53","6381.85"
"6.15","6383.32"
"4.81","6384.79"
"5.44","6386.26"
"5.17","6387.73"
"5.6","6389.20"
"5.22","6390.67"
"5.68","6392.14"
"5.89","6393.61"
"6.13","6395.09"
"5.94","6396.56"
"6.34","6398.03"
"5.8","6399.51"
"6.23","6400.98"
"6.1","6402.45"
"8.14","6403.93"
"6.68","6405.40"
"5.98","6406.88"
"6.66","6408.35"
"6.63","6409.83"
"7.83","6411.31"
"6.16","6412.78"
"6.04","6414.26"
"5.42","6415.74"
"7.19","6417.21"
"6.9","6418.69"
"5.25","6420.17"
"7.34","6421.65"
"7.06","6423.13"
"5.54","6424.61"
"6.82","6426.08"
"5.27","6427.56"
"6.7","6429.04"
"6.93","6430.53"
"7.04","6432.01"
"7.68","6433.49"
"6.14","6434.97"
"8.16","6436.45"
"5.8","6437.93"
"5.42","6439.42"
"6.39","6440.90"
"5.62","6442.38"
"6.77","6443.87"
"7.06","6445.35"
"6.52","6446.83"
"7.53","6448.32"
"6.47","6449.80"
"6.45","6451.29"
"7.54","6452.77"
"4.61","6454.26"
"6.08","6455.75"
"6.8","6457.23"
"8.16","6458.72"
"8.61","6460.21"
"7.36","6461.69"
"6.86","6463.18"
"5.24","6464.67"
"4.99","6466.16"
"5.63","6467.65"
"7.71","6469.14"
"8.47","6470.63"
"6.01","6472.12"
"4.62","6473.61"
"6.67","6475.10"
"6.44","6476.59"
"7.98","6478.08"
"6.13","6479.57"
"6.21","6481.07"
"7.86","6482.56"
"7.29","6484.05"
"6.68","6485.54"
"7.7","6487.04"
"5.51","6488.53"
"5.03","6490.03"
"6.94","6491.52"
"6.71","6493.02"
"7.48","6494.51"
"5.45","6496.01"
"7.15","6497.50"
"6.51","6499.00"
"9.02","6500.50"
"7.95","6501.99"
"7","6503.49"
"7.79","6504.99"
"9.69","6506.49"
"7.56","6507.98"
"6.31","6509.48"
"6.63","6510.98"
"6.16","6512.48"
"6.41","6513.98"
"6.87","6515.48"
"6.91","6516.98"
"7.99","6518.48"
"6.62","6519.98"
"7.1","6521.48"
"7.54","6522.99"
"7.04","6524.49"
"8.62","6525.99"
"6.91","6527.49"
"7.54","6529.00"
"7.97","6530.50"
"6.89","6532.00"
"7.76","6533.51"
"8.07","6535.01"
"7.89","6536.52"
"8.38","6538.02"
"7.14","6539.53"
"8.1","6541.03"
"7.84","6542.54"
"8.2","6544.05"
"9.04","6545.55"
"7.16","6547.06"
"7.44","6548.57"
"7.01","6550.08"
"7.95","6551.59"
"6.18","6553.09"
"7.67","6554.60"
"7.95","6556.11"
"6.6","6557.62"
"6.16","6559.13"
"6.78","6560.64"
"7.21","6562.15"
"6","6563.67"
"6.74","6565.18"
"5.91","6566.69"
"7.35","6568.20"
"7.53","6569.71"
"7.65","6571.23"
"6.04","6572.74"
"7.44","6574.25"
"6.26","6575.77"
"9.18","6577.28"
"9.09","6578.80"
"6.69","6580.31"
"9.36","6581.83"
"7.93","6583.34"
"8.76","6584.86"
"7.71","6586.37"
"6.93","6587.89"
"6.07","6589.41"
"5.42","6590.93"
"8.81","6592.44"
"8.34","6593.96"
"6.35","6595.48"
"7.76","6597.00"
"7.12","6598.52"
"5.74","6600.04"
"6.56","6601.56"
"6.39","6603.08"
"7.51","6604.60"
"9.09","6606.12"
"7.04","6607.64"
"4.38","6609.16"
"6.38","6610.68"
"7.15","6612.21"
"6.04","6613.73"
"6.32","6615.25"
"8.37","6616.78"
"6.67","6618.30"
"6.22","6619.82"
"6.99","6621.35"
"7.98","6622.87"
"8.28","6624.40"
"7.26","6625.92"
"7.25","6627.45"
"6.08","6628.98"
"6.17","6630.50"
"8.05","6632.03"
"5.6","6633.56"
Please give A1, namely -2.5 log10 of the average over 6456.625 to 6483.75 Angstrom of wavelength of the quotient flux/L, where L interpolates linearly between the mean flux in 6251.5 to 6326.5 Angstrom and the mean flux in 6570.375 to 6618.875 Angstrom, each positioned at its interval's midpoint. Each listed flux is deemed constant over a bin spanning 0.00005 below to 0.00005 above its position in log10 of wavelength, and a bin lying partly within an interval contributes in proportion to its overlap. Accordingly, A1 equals 0.02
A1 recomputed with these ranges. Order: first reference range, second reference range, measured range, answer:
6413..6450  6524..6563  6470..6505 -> 0.029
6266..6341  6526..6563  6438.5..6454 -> 0.111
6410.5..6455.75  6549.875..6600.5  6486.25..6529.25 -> -0.032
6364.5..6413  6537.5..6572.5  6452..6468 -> 0.033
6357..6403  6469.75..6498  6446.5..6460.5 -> -0.021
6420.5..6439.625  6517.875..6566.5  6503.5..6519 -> -0.004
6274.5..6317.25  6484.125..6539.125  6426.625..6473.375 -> 0.076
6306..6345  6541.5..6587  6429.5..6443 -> 0.089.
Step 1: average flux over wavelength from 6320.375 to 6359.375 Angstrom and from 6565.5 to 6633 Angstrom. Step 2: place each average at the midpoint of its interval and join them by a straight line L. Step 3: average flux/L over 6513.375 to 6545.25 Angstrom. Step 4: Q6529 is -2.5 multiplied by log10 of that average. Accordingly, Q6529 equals -0.07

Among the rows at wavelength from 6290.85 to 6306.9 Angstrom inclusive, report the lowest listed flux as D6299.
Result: 5.51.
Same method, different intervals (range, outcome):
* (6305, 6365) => 4.88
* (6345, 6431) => 4.47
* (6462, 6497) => 4.62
